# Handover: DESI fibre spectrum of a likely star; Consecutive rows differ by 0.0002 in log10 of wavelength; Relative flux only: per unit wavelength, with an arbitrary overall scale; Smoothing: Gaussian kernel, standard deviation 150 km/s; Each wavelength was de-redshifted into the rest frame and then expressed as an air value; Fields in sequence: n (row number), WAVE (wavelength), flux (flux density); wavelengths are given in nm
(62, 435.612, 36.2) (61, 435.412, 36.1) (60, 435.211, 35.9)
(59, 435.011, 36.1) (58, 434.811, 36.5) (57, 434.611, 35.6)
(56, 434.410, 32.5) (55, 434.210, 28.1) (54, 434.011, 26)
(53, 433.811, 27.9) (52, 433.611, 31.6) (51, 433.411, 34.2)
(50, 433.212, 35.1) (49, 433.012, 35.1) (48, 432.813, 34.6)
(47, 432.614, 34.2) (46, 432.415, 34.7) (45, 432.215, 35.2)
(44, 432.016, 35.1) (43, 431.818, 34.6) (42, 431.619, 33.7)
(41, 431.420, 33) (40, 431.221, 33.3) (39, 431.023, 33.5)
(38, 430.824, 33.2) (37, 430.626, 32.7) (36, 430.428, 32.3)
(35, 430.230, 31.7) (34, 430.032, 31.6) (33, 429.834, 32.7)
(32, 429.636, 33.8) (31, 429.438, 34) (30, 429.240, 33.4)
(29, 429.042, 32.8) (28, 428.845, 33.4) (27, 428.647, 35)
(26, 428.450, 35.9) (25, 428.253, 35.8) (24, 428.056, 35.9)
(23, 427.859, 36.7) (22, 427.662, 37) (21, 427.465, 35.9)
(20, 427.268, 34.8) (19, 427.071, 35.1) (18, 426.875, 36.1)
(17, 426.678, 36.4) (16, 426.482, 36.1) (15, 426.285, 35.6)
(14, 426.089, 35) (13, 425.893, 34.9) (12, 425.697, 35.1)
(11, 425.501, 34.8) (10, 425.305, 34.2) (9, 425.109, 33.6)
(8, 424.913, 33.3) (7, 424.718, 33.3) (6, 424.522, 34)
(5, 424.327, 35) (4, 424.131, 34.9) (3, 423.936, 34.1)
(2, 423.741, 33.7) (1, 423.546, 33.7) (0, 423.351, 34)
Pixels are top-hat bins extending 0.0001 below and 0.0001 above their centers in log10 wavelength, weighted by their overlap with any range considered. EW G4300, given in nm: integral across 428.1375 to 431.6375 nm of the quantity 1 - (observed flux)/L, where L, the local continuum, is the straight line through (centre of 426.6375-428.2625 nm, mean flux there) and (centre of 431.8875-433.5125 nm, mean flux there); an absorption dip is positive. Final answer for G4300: 0.20 nm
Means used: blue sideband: 36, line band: 33.4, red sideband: 34.8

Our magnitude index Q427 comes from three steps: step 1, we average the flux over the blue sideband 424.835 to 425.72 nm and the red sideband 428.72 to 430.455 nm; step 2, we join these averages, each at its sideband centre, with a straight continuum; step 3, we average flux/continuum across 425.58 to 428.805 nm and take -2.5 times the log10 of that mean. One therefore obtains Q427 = -0.07 mag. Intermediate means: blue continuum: 34.1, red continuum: 32.9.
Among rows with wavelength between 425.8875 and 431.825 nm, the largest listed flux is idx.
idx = 37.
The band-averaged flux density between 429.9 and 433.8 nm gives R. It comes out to 33.5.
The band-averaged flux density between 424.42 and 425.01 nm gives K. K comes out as 33.6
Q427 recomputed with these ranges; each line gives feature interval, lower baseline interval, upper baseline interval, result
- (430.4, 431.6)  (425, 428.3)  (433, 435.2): 0.02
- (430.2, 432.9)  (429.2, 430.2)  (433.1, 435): -0.04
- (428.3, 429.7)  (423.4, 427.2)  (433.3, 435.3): -0.01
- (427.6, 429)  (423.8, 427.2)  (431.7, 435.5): -0.04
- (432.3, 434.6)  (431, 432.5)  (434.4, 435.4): 0.08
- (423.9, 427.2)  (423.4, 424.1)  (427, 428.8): 0.00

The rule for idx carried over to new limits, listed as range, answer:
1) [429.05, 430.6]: 34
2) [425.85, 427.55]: 36.4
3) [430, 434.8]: 35.6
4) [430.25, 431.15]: 33.5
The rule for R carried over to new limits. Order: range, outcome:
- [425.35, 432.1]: 34.4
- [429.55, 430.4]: 32.4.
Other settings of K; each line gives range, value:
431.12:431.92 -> 33.7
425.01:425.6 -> 34.2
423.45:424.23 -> 34.1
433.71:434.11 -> 26.9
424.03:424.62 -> 34.6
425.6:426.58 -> 35.3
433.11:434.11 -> 30.9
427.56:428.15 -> 36.5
